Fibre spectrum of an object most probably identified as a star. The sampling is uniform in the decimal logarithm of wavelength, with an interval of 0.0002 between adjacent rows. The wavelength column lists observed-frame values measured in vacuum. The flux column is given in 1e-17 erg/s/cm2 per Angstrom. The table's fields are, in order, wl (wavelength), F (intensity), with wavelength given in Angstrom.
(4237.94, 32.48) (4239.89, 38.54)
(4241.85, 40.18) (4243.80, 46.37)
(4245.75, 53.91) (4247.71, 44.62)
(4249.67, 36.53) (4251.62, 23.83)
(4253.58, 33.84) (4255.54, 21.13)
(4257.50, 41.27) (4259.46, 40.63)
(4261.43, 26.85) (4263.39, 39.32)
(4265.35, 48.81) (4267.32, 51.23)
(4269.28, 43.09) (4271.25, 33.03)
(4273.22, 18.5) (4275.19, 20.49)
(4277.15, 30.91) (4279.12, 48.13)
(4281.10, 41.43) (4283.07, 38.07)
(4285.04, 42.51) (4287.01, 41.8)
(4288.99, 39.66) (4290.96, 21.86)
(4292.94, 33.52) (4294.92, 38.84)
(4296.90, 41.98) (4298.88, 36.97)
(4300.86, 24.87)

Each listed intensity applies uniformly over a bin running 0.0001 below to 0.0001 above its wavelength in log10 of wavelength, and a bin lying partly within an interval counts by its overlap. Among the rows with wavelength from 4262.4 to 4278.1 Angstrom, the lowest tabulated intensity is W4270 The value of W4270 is 18.5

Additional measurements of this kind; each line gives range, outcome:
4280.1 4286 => 38.07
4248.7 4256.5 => 21.13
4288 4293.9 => 21.86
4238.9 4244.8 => 38.54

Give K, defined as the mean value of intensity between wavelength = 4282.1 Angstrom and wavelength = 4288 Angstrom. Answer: 40.8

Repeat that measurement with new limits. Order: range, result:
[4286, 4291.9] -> 34.6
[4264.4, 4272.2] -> 44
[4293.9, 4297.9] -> 40.3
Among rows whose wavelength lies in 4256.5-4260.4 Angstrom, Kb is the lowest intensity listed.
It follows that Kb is 40.63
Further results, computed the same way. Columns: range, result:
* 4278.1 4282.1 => 41.43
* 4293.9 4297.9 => 38.84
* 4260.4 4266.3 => 26.85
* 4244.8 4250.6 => 36.53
